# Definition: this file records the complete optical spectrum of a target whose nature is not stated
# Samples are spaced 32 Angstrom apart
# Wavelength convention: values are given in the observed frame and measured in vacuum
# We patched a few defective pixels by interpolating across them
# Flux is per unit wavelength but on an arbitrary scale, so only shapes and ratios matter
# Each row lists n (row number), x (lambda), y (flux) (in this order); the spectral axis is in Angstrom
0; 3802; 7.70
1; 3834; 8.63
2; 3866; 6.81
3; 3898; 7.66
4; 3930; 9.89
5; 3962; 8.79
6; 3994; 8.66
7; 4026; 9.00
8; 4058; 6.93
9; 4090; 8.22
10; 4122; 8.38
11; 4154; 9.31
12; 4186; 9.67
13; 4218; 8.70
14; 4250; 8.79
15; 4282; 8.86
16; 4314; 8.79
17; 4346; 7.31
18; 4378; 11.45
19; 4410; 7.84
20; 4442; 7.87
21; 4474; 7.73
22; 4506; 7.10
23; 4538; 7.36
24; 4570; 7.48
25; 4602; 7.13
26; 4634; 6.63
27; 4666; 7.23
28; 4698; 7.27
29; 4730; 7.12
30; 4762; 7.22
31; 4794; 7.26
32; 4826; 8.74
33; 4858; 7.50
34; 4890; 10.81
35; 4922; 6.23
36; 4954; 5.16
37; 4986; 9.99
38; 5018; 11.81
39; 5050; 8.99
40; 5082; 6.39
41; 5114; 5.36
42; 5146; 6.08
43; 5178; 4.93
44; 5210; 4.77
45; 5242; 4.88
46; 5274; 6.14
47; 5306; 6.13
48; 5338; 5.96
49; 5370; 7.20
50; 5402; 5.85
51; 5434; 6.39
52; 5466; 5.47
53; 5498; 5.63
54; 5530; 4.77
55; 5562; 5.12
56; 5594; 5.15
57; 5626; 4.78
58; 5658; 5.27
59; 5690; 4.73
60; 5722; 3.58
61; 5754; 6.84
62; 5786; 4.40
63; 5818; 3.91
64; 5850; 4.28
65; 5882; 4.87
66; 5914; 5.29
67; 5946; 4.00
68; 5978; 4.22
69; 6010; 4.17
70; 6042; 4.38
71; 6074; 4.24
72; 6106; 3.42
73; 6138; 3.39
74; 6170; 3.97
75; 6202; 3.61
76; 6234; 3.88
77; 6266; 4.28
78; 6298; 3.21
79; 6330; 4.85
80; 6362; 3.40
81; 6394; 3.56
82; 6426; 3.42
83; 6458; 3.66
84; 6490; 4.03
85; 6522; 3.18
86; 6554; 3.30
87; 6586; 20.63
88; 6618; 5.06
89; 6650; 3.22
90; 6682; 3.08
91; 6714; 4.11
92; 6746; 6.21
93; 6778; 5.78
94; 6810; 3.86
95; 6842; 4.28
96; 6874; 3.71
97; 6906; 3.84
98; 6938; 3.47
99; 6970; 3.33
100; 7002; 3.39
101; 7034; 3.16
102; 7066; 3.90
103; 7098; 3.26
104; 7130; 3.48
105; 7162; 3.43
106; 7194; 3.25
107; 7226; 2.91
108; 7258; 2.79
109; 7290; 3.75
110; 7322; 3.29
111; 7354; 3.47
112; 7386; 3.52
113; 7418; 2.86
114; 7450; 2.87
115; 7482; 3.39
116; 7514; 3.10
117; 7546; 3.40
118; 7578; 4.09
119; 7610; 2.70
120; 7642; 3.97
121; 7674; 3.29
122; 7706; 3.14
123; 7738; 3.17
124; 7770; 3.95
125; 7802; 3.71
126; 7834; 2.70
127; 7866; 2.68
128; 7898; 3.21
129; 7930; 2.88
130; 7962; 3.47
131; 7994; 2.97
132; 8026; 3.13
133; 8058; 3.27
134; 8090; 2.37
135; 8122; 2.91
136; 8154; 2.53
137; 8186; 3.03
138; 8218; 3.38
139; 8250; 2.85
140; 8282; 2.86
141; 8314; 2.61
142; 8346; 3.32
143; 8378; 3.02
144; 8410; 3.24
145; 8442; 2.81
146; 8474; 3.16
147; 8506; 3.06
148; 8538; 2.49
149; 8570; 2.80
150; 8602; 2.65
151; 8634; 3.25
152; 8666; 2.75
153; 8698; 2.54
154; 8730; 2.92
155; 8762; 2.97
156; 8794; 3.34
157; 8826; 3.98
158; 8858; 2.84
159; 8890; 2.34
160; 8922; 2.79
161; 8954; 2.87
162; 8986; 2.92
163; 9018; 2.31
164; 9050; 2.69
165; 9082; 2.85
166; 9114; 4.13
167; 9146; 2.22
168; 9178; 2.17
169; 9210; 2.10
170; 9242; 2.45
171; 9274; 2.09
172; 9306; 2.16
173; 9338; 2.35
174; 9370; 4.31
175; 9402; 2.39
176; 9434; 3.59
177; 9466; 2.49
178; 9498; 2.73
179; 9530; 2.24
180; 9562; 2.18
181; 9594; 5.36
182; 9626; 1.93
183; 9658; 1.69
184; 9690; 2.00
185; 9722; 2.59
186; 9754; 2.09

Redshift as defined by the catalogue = 0.005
